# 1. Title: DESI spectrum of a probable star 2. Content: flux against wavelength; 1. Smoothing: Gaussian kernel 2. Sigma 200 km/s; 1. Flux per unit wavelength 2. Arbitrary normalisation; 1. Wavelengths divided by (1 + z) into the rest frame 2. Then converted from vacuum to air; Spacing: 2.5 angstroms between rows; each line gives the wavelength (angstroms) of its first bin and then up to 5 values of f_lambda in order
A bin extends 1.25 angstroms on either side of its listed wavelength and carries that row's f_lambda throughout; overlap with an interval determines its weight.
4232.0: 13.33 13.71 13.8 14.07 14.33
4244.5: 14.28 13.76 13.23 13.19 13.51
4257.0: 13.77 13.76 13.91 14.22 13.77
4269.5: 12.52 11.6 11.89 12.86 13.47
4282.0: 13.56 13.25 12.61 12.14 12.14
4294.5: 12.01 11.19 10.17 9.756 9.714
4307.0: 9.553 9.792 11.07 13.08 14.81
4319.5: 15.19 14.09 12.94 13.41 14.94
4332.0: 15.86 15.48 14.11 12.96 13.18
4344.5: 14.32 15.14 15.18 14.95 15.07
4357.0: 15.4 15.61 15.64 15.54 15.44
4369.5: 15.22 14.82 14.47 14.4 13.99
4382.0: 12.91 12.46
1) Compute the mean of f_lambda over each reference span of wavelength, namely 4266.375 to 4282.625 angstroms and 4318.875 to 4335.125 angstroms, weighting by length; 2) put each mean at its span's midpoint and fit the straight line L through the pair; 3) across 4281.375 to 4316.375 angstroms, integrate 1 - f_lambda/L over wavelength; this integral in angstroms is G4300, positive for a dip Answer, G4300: 5.4 angstroms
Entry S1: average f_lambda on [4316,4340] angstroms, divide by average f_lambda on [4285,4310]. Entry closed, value 1.3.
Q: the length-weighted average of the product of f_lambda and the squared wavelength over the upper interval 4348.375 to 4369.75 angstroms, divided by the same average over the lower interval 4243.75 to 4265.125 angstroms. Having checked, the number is 1.2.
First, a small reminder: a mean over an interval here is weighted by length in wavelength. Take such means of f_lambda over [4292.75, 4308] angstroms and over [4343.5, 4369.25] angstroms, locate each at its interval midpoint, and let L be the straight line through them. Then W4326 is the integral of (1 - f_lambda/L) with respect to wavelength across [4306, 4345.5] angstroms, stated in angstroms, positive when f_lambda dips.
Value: -2.5 angstroms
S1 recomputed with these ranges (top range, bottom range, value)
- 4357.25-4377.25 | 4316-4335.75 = 1.04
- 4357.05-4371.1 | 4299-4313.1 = 1.55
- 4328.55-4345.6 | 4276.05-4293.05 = 1.12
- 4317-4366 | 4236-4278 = 1.09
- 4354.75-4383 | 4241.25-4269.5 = 1.08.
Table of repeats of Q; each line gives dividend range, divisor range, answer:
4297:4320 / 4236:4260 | 0.85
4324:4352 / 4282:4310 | 1.30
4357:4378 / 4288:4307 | 1.43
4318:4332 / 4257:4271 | 1.08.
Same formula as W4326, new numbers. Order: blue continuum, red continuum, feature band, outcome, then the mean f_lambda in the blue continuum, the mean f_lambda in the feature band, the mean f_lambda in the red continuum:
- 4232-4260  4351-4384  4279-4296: 1.7 angstroms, 13.7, 12.7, 14.8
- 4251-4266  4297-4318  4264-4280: 0.2 angstroms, 13.7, 12.8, 11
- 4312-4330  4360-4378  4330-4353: -0.3 angstroms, 13.8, 14.6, 15.1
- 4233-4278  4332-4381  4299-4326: 4.4 angstroms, 13.5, 11.9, 14.8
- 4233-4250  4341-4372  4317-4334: 0.3 angstroms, 13.9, 14.5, 15.1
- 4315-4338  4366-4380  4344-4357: -0.3 angstroms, 14.5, 15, 14.7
